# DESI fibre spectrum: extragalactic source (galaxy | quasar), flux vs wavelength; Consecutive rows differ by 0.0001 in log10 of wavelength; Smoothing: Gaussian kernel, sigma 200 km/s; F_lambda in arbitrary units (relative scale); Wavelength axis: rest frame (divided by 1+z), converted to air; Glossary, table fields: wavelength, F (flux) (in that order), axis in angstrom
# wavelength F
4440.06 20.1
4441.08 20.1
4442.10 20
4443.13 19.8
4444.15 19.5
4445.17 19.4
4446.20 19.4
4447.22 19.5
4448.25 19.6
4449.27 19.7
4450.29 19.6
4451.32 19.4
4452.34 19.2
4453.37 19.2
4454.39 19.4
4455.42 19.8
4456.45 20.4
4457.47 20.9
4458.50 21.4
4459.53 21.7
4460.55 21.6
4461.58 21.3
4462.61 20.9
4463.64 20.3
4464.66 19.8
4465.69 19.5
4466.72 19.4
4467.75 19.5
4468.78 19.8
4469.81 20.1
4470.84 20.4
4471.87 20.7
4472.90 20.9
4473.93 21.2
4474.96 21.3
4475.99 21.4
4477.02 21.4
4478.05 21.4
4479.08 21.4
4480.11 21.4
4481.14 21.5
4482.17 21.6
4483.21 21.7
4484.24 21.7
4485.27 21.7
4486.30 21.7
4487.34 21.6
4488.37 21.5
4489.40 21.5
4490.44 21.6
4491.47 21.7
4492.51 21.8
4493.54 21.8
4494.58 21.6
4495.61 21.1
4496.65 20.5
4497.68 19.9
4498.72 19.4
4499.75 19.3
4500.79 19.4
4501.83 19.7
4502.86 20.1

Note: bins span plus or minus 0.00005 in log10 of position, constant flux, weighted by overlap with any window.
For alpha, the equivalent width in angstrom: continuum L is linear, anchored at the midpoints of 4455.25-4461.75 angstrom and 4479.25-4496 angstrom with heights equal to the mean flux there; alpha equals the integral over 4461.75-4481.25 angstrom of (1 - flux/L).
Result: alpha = 0.6 angstrom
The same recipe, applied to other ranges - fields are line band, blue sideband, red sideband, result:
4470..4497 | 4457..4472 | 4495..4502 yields -1.62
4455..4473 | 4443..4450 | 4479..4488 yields 0.05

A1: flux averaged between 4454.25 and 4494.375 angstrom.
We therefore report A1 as 21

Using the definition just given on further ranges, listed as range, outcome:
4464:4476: 20.3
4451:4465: 20.4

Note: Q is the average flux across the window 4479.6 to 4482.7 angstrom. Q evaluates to 21.5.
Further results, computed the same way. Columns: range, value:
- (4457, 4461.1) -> 21.4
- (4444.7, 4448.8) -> 19.5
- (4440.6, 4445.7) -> 19.7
